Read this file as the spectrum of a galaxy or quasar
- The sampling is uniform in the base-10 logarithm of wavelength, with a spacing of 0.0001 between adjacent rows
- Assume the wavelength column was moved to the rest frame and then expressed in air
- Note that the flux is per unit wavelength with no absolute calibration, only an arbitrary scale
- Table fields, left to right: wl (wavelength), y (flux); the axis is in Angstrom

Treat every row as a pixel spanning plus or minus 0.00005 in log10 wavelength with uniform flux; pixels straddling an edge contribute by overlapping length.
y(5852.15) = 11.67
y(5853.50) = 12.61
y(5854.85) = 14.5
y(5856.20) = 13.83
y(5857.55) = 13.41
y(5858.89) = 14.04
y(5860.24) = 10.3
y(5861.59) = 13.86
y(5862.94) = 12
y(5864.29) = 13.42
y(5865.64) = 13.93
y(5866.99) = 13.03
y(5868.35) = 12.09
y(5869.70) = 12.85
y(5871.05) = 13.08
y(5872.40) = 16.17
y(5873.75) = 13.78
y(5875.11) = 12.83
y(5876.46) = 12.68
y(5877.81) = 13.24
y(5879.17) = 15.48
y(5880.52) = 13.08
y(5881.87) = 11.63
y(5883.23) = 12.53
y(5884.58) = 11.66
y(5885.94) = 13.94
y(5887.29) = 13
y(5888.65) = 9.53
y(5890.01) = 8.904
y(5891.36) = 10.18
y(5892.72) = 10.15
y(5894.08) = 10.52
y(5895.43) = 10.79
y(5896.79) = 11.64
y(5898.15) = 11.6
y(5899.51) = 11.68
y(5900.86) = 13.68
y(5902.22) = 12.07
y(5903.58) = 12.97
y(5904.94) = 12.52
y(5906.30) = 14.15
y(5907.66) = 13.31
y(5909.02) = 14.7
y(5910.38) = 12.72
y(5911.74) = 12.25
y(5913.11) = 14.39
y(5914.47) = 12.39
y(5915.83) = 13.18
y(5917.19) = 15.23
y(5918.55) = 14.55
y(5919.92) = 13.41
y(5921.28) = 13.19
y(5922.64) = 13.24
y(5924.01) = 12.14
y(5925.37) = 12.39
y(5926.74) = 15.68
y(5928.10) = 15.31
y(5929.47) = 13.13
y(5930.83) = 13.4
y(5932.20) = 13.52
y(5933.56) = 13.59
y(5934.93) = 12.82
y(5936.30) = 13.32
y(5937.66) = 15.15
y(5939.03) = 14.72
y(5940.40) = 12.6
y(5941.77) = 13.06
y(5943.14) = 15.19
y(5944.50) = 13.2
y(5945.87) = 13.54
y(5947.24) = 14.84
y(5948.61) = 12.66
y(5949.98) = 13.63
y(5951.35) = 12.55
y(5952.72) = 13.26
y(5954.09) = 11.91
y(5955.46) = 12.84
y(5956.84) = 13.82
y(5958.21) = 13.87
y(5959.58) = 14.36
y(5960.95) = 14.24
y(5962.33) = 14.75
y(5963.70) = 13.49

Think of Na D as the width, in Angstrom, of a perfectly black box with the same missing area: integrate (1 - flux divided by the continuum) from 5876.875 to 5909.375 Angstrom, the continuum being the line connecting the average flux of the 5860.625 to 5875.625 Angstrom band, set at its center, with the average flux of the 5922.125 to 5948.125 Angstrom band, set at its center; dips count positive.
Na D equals 3.1 Angstrom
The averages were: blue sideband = 13.3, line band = 12.2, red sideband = 13.7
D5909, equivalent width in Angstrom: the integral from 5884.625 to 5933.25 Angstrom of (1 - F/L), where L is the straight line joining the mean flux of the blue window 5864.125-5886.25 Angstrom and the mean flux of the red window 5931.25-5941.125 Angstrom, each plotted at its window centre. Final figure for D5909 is 2.7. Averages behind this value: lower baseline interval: 13.2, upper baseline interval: 13.7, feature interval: 12.7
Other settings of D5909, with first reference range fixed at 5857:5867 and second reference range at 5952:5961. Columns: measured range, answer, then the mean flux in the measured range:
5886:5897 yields 2.0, 10.7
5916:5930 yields -0.6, 13.8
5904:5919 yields -0.4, 13.6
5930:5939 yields -0.3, 13.7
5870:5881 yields -0.6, 13.8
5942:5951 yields -0.3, 13.8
